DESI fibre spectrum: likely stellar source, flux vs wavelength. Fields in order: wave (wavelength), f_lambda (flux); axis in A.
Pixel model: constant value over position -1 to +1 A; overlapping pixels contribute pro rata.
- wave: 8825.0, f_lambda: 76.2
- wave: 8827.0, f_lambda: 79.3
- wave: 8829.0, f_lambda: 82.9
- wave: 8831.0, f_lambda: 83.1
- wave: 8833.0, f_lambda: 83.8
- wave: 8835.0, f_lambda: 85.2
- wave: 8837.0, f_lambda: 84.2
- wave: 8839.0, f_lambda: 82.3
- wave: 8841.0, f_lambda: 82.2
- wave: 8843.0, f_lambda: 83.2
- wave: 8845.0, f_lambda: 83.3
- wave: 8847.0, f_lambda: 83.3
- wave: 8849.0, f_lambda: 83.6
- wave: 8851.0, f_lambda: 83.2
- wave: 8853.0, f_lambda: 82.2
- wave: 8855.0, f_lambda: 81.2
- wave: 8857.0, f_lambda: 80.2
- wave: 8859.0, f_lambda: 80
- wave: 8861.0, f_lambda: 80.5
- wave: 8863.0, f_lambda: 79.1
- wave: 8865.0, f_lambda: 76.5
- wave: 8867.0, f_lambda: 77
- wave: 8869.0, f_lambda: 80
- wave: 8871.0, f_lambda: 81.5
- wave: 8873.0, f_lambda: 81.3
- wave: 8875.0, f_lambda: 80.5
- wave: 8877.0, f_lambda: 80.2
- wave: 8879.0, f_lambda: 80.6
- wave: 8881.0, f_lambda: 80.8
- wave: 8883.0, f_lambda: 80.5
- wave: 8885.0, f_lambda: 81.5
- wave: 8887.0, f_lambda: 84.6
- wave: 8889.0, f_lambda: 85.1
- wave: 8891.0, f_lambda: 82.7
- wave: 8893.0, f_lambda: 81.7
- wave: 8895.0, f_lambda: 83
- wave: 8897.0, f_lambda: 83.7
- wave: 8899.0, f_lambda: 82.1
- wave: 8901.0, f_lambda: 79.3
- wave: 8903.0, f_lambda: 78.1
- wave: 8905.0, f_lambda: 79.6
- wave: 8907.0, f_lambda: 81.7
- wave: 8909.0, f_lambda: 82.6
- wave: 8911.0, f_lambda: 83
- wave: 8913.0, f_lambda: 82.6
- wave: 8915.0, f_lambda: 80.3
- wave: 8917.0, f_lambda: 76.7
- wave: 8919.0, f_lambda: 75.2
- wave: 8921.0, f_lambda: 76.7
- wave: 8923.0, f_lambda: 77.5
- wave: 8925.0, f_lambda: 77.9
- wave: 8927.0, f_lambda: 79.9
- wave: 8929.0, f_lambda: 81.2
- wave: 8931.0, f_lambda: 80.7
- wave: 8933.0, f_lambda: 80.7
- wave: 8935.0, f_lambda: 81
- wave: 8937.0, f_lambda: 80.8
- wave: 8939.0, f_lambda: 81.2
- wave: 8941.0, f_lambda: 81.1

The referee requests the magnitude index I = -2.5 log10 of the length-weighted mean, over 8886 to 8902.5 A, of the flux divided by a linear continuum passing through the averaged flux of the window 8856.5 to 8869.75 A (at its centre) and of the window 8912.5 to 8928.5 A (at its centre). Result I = -0.05 mag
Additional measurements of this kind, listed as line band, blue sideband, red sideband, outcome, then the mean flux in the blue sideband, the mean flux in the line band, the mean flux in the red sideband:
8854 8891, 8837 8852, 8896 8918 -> 0.02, 83.1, 80.7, 80.9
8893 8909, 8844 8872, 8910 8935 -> -0.02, 80.8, 81.2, 79.4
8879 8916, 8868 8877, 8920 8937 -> -0.02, 80.8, 81.8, 79.5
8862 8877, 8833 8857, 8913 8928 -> 0.03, 83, 79.5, 78.1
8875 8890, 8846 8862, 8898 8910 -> -0.01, 81.8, 81.8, 80.6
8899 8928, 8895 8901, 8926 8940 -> 0.03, 82.3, 79.5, 80.8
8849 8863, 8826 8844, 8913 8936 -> 0.01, 82.9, 81.2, 79.1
